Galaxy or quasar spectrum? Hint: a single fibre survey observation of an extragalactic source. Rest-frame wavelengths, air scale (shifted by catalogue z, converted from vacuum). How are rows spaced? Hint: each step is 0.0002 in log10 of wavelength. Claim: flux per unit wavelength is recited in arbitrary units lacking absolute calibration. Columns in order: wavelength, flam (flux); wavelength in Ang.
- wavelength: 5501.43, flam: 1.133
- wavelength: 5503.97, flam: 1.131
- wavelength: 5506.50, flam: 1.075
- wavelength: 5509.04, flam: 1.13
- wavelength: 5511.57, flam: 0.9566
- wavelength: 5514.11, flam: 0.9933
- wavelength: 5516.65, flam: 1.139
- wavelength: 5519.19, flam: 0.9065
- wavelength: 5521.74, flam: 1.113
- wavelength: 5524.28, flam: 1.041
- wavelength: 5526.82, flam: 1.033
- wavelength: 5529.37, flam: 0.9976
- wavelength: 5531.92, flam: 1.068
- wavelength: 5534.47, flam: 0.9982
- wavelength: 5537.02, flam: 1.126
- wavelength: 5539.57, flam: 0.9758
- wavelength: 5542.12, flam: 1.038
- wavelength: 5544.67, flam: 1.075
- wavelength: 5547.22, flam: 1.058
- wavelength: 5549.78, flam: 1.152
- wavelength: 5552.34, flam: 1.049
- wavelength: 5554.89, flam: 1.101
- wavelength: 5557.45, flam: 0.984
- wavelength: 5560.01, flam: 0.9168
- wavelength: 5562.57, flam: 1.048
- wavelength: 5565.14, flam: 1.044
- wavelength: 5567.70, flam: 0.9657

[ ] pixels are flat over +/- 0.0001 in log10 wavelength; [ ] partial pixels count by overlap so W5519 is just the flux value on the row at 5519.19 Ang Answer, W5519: 0.9065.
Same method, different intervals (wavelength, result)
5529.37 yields 0.9976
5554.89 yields 1.101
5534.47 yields 0.9982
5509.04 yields 1.13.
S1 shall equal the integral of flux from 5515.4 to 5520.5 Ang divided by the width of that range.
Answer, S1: 1.02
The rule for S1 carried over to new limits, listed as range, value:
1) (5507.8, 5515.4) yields 1.03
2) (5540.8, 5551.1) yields 1.08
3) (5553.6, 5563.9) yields 1.01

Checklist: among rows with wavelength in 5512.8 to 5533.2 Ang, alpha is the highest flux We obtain 1.139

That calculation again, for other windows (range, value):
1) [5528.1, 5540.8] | 1.126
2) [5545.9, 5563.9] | 1.152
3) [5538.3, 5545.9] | 1.075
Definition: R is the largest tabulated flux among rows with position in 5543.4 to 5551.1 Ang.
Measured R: 1.152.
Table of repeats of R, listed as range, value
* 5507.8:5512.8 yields 1.13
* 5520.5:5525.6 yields 1.113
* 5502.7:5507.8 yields 1.131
